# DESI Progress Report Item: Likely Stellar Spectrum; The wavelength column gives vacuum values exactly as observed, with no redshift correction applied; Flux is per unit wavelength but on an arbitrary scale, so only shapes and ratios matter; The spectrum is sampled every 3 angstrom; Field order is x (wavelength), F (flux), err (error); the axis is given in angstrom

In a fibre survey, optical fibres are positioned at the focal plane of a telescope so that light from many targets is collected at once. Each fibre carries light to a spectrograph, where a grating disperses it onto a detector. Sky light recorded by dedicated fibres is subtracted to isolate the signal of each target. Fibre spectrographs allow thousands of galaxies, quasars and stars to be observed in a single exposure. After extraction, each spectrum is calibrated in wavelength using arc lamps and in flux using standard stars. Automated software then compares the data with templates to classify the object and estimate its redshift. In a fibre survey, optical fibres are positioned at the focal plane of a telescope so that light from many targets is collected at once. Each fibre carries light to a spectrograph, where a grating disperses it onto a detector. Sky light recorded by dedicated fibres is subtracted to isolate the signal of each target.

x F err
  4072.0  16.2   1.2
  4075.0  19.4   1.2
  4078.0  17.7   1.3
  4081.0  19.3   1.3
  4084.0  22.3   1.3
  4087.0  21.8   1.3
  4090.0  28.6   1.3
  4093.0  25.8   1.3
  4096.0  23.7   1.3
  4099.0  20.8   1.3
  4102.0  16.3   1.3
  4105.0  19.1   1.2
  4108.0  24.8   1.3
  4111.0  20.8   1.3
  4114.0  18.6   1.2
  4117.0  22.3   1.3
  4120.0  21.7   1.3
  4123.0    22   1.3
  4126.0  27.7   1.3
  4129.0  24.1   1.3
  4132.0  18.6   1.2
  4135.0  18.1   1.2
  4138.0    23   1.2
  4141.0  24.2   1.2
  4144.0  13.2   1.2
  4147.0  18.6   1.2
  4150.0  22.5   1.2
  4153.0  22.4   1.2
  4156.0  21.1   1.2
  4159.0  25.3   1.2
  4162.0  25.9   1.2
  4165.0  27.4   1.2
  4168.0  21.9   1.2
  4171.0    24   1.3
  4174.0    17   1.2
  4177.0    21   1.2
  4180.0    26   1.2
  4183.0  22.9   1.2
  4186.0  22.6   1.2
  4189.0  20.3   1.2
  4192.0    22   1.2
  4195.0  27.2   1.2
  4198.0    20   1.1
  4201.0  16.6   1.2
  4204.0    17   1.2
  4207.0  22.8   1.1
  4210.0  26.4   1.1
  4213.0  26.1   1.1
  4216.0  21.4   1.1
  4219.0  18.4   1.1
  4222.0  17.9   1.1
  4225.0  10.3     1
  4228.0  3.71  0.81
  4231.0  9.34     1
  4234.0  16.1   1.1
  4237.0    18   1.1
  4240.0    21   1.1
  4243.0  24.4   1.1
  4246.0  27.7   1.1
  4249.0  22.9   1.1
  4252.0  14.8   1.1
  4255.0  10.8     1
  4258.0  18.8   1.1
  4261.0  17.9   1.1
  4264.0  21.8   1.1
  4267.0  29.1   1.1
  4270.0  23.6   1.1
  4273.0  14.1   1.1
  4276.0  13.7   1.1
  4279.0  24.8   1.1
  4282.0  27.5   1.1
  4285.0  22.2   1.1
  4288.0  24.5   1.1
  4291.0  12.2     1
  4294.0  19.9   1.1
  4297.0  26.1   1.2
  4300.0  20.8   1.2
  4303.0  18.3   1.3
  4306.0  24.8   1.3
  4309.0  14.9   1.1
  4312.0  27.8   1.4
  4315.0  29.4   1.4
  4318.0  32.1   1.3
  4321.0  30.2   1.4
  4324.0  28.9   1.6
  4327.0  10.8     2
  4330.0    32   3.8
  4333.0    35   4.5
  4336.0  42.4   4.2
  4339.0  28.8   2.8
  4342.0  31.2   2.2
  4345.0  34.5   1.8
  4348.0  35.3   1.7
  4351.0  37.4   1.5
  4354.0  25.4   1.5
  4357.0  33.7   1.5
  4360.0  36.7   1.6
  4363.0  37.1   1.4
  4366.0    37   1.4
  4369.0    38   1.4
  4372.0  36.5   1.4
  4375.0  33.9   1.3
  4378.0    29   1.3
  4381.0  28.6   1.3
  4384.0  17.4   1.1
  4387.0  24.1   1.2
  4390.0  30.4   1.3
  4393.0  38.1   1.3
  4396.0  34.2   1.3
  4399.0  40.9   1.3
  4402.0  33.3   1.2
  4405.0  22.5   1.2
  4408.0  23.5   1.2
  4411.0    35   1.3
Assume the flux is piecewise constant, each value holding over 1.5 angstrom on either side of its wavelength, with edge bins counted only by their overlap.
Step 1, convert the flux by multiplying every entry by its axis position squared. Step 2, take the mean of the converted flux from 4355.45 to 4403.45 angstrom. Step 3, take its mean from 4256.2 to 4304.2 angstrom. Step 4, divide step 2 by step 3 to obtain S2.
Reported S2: 1.65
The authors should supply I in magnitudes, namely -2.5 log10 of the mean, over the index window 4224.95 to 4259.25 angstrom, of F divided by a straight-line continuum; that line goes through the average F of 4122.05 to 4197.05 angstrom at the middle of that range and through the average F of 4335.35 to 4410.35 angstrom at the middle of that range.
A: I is 0.490 mag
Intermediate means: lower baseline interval 22.3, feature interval 16.7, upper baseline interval 32.3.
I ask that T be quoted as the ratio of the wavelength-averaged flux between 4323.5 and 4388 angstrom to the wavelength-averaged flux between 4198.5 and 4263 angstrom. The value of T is 1.7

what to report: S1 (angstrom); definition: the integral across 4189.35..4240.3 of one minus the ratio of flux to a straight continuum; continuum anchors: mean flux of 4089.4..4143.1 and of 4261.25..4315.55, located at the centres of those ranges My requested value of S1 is 7.9 angstrom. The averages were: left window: 22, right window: 21.7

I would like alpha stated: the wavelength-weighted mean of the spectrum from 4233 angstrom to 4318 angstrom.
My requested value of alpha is 21.2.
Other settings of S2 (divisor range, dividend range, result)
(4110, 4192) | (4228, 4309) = 0.95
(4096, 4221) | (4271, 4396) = 1.40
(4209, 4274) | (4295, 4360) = 1.59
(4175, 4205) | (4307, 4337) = 1.39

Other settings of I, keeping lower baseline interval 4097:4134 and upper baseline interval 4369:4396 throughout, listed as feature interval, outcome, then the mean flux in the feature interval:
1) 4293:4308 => 0.26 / 21.8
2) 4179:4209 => 0.11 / 21.7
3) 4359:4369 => -0.24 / 37.1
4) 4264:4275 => 0.22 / 21.8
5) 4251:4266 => 0.45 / 17.3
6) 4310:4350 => -0.07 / 30.5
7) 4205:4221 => 0.09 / 22.7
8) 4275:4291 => 0.23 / 21.8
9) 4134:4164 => 0.05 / 21.6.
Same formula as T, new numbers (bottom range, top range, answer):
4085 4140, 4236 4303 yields 0.94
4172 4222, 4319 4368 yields 1.49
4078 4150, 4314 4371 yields 1.51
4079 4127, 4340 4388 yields 1.46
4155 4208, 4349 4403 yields 1.48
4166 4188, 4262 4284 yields 0.99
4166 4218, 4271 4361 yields 1.20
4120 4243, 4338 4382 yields 1.63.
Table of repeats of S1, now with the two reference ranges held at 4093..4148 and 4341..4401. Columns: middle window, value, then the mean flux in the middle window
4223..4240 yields 9.0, 12.5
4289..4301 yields 3.9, 19.9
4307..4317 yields 1.9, 24.5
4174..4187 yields 0.8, 22.4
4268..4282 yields 4.0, 20.3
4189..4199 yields 0.7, 22.8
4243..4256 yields 3.4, 20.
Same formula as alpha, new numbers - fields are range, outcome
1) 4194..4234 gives 18.1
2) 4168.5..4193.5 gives 22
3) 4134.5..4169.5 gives 22.1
